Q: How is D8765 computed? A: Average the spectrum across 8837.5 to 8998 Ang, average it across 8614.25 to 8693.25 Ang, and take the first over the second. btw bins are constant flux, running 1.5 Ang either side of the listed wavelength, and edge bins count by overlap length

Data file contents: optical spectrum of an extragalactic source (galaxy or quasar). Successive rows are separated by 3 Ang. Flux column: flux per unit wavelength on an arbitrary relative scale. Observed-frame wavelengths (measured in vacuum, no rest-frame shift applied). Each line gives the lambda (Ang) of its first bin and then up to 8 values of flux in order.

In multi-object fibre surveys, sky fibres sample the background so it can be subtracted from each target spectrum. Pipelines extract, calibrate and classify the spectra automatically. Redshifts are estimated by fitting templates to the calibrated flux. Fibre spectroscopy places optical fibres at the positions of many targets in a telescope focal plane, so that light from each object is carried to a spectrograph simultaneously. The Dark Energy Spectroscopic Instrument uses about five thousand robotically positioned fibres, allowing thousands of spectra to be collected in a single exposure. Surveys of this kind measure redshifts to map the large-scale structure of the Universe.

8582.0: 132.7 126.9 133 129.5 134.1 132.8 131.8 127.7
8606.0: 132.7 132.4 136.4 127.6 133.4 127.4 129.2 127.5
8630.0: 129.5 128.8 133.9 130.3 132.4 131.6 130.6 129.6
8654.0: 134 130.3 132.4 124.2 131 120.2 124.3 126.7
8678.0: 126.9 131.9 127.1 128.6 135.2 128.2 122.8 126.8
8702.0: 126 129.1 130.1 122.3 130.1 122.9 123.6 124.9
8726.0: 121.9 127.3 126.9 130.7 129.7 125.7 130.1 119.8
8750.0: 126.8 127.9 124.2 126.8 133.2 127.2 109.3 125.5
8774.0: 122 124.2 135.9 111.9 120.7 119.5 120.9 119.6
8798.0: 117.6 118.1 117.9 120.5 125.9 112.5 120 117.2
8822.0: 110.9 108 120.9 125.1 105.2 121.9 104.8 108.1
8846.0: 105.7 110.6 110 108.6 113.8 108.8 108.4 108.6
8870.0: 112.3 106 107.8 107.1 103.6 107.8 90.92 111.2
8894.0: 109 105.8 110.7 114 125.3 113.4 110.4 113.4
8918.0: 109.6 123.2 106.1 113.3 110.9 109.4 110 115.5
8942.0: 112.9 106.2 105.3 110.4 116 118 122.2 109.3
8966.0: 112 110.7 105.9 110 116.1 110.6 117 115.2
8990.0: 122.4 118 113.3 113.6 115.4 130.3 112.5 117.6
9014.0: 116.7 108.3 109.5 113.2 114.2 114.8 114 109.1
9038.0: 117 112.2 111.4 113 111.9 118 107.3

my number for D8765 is 0.9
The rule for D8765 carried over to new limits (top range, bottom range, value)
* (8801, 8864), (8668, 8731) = 0.90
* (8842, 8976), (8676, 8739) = 0.87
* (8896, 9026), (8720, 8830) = 0.93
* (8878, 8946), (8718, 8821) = 0.90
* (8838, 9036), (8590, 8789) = 0.87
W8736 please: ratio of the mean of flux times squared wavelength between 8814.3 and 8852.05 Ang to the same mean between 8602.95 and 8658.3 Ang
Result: 0.90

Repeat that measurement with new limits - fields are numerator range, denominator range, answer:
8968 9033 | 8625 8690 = 0.96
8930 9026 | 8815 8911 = 1.05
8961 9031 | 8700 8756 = 0.96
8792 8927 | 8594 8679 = 0.91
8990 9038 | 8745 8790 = 0.98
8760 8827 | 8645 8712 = 0.96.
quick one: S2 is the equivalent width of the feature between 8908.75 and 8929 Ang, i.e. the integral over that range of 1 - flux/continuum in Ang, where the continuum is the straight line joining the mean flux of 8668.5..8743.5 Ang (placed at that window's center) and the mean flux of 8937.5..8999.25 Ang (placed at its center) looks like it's 0.6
